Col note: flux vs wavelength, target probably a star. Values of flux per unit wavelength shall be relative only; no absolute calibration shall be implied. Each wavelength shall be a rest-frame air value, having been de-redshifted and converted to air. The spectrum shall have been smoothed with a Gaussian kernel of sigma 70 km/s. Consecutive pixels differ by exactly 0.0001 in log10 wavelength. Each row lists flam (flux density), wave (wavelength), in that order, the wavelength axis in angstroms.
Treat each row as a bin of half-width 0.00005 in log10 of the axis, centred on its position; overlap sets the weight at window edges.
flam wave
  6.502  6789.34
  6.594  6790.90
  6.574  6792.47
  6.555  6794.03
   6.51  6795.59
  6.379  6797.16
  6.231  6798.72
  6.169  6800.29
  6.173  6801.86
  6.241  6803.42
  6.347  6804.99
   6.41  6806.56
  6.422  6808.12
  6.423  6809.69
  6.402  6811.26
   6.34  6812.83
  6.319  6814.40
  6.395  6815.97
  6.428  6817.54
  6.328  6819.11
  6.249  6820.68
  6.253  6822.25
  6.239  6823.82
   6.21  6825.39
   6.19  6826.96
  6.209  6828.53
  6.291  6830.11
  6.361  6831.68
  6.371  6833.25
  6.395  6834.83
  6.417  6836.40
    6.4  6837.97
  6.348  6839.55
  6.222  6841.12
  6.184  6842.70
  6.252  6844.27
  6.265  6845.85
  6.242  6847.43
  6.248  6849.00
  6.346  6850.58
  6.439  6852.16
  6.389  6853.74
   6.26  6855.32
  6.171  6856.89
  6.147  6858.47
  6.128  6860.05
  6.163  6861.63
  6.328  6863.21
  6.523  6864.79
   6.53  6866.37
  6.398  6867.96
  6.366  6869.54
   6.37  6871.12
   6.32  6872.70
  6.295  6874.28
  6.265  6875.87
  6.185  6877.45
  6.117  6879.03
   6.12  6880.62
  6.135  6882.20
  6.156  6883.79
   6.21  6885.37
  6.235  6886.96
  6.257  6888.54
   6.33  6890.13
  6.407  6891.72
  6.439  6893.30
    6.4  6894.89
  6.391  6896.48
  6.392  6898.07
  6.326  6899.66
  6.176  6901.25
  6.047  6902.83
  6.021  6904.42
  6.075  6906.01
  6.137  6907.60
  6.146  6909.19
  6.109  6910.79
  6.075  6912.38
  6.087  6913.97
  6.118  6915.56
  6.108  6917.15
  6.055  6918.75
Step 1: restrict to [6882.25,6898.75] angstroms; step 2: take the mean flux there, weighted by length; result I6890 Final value 6.31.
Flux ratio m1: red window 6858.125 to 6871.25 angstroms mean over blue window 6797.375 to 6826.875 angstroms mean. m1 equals 1.00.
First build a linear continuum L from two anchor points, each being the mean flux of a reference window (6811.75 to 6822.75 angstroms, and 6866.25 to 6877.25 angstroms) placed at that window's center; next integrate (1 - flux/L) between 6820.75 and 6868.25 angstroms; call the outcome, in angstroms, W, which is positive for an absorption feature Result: 0.3 angstroms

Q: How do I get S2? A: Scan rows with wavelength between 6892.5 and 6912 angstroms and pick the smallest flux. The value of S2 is 6.021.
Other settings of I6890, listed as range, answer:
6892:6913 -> 6.22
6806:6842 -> 6.33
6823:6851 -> 6.29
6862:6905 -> 6.29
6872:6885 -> 6.2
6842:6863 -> 6.25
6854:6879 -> 6.29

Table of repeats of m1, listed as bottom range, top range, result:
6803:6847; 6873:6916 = 0.98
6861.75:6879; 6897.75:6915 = 0.97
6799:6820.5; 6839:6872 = 1.00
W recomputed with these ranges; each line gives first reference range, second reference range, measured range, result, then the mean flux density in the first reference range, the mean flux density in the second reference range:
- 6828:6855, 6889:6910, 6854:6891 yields 0.1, 6.31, 6.25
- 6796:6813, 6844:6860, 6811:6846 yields -0.1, 6.32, 6.27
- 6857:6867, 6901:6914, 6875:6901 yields -0.4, 6.29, 6.1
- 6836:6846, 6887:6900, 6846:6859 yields 0.1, 6.3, 6.36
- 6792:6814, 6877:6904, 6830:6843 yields 0.0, 6.37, 6.25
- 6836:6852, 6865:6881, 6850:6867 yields 0.0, 6.29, 6.31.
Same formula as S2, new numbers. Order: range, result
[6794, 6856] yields 6.169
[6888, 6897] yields 6.257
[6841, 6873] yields 6.128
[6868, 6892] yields 6.117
